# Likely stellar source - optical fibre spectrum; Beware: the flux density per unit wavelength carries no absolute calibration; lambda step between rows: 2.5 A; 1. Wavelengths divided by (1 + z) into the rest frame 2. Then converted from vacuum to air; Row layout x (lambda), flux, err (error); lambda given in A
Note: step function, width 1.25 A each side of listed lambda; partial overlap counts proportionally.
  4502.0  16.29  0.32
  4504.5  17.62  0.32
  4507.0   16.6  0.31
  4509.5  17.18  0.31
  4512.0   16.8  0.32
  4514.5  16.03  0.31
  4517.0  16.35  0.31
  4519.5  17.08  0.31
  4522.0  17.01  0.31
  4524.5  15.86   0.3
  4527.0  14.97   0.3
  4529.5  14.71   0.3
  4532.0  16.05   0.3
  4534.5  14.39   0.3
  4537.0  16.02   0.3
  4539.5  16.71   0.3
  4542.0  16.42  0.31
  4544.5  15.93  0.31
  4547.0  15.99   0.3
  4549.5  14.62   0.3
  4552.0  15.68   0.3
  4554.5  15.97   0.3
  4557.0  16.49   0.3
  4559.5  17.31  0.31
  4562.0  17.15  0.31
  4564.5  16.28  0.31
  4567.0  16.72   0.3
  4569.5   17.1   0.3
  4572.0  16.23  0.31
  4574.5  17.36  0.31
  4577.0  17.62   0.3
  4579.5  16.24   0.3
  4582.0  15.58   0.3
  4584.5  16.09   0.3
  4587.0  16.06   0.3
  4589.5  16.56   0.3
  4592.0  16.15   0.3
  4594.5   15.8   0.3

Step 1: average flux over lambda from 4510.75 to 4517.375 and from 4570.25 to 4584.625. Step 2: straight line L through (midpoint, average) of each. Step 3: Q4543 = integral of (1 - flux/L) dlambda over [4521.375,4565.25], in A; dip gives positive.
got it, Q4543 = 1.39 A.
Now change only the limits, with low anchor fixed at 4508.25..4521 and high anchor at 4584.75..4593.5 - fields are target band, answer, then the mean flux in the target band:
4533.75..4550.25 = 0.72 A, 15.8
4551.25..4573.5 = -0.25 A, 16.6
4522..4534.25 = 0.83 A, 15.5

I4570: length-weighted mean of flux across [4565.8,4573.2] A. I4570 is 16.7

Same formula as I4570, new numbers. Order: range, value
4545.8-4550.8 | 15.3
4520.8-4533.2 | 15.7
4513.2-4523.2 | 16.6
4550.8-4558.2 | 16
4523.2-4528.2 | 15.4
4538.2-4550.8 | 15.9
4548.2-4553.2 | 15.2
